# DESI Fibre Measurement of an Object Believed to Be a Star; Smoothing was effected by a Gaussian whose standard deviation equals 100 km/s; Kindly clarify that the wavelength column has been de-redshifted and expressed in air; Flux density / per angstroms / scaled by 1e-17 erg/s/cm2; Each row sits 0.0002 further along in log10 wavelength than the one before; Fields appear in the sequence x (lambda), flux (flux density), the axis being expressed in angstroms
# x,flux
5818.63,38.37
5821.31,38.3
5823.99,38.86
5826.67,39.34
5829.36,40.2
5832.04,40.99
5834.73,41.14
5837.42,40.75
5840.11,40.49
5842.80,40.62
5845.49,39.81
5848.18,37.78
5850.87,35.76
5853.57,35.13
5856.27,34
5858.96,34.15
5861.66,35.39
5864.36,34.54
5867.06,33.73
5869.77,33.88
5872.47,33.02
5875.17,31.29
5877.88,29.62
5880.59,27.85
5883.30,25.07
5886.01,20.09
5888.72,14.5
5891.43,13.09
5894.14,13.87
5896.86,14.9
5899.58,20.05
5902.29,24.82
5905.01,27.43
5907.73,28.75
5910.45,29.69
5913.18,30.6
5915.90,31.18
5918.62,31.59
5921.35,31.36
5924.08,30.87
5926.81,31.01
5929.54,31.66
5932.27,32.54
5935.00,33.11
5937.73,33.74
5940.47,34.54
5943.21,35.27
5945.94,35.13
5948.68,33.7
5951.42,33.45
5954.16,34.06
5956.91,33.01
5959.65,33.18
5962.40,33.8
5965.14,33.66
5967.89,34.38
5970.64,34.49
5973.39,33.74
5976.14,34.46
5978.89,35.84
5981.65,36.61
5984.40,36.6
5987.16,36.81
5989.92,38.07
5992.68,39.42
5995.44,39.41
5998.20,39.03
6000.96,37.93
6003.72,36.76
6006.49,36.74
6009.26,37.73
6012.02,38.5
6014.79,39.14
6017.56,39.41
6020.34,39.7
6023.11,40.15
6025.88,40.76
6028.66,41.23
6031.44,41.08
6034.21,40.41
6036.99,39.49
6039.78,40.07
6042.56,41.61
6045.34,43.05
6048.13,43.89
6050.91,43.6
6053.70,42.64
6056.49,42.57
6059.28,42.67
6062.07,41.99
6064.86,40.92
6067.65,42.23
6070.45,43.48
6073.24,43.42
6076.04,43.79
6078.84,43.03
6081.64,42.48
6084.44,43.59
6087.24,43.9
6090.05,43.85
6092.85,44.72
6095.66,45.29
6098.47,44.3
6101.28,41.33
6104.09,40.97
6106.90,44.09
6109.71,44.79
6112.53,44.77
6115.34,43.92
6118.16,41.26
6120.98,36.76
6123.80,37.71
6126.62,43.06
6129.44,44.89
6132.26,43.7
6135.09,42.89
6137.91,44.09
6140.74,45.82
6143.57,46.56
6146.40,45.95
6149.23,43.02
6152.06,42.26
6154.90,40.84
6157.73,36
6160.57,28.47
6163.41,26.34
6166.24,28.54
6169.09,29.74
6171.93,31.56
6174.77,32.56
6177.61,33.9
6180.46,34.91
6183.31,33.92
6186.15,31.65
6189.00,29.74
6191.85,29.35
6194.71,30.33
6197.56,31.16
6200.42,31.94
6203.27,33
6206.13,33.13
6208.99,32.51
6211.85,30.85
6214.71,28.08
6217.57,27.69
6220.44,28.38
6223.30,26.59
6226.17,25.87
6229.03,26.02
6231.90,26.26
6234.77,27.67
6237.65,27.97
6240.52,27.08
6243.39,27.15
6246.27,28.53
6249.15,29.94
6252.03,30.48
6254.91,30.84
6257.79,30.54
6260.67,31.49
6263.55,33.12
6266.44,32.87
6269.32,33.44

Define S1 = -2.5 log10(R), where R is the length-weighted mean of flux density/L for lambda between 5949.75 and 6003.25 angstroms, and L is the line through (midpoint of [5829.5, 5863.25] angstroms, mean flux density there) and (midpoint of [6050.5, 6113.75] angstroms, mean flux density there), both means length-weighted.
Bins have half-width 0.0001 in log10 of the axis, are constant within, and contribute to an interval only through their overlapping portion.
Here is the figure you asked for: 0.148 mag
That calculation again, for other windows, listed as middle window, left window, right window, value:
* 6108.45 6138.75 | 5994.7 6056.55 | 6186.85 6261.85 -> -0.22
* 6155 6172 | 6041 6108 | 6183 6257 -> 0.13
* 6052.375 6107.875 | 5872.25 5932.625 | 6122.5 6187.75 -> -0.25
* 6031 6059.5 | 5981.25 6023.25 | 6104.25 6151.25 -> -0.05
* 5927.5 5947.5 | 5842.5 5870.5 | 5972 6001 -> 0.09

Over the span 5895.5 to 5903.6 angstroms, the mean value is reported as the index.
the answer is 19.9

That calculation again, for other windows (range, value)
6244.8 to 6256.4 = 29.9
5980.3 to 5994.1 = 37.5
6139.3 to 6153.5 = 44.7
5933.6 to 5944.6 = 34.2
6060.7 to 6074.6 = 42.4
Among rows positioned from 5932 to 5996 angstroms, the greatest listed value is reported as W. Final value 39.42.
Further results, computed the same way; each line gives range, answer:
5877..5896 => 29.62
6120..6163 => 46.56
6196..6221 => 33.13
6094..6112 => 45.29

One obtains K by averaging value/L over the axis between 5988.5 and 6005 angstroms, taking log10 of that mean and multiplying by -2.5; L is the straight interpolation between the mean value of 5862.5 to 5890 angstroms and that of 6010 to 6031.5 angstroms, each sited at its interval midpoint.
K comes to -0.014 mag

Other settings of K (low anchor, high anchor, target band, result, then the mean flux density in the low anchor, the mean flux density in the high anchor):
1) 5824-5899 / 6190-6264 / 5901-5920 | 0.08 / 31.9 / 29.4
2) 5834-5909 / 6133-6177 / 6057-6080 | -0.21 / 29.9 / 37.7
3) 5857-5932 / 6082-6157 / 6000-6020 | -0.07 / 27.7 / 43.2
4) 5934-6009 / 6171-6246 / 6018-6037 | -0.18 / 35.5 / 29.9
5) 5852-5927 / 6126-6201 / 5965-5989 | -0.16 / 27.9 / 36.4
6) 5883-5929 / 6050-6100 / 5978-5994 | -0.11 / 24.8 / 43.2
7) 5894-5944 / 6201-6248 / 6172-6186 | -0.17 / 29.1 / 28.6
